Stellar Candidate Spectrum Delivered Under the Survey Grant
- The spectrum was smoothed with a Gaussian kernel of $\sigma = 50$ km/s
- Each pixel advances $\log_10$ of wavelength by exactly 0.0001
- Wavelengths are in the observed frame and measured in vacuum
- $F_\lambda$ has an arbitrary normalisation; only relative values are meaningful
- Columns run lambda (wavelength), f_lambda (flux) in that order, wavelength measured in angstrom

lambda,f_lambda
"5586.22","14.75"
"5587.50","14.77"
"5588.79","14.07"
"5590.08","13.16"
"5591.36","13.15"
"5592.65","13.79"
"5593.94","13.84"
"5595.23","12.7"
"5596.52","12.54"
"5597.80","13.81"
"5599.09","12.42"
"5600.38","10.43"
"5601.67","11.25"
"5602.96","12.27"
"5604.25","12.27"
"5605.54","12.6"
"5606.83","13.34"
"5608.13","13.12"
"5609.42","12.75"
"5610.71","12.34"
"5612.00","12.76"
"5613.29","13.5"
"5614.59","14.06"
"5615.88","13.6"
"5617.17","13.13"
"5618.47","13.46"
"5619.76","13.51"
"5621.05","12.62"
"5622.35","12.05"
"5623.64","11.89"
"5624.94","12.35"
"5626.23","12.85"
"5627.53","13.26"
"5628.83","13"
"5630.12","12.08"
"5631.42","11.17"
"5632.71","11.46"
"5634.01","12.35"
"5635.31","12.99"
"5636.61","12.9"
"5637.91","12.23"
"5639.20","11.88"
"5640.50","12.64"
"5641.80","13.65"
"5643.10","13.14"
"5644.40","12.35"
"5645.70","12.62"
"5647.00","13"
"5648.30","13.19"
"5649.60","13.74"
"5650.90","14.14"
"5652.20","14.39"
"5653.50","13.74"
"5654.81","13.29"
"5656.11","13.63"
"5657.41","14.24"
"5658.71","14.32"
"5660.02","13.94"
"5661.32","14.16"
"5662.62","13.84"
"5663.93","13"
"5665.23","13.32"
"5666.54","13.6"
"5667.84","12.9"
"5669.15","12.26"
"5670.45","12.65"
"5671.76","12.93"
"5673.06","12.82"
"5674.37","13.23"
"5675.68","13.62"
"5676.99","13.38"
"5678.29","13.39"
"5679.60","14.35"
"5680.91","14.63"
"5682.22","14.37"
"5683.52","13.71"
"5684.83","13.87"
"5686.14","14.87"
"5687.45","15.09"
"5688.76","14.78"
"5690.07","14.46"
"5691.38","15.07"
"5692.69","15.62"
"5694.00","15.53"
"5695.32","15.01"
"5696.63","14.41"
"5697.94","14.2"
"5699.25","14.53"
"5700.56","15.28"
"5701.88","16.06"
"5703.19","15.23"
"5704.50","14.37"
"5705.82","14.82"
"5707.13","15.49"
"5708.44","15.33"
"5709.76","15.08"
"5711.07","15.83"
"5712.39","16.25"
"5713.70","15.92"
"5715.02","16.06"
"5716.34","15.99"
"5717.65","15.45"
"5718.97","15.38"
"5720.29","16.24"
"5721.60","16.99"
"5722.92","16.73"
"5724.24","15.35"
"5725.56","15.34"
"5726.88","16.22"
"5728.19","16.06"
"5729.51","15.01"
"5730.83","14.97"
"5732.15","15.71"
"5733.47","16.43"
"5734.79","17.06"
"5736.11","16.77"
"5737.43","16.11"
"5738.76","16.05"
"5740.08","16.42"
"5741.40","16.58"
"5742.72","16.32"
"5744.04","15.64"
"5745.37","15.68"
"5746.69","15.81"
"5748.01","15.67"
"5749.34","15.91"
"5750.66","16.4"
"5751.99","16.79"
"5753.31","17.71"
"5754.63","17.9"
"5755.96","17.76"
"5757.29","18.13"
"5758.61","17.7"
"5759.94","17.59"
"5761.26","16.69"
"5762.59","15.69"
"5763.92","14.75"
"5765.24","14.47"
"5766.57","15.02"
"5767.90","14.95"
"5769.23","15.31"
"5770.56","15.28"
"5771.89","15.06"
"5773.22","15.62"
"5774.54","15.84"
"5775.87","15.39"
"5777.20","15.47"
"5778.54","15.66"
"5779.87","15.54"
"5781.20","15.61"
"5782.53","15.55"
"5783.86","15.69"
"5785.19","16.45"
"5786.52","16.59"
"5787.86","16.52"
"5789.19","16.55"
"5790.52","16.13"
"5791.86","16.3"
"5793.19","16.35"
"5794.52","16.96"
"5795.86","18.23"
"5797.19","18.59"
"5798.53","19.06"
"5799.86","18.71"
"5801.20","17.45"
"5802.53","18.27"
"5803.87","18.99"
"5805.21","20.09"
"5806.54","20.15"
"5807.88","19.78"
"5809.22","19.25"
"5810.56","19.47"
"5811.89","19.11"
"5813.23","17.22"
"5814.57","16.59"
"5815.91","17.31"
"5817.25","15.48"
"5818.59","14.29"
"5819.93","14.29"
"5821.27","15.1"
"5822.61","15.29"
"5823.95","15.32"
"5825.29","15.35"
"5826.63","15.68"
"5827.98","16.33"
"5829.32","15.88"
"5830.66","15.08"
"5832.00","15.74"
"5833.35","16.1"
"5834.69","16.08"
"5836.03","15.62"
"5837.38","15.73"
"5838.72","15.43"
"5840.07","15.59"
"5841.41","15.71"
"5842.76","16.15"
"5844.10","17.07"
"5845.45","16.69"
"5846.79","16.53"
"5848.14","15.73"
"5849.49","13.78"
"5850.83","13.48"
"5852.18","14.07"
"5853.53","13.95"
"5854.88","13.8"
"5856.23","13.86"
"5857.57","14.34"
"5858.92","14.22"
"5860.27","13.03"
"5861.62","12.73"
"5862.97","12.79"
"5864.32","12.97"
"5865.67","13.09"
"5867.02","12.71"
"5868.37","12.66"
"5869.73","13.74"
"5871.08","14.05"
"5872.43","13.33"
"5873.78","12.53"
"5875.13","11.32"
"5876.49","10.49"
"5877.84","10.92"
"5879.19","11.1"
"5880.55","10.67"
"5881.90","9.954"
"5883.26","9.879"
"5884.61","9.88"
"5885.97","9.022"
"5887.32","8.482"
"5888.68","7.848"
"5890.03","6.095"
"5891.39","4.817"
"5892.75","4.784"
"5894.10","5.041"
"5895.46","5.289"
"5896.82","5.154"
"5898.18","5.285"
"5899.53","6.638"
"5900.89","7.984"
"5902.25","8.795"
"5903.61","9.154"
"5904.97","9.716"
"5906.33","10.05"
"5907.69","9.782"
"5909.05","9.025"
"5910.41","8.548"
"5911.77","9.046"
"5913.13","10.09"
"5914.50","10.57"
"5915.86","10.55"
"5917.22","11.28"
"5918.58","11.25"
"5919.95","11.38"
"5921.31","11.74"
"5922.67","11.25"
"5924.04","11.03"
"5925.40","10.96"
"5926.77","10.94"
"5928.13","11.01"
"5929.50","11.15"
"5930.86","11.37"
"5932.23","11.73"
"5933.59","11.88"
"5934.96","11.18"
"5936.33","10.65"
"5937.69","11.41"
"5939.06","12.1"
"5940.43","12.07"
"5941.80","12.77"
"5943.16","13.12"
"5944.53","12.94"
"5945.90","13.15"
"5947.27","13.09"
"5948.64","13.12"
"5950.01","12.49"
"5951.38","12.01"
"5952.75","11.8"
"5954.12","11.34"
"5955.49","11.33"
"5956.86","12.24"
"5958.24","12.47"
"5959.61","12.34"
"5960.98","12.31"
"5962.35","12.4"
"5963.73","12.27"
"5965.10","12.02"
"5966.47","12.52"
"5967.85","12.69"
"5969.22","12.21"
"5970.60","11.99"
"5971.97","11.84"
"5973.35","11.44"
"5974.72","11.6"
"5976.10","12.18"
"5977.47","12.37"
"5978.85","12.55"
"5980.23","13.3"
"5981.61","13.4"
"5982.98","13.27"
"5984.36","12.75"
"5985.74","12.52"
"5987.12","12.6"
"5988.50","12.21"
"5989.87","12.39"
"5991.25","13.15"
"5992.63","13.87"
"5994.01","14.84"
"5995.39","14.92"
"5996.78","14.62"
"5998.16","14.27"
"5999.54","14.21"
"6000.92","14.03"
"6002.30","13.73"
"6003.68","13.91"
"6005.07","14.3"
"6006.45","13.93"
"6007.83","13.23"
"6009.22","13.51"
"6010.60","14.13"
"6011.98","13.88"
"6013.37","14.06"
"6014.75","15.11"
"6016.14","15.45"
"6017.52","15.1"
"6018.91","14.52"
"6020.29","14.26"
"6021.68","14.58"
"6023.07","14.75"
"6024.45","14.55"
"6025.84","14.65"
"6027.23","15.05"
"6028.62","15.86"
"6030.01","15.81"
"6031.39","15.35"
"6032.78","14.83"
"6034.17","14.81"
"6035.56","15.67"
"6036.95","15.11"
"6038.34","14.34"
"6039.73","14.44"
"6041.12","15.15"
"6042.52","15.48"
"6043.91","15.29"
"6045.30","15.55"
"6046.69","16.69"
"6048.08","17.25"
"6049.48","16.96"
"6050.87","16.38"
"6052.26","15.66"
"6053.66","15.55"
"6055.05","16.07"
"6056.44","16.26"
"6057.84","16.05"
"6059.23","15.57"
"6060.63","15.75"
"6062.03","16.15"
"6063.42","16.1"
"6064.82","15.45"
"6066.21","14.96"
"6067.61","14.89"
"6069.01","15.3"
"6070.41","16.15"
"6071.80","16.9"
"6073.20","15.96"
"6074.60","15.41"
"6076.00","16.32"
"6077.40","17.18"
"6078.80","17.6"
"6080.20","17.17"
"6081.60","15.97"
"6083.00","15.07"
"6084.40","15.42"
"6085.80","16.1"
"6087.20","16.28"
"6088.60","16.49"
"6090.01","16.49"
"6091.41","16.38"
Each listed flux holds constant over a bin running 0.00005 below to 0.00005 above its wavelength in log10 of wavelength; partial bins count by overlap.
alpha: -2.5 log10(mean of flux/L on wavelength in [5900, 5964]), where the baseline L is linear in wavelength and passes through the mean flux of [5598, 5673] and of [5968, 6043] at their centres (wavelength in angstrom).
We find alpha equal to 0.22 mag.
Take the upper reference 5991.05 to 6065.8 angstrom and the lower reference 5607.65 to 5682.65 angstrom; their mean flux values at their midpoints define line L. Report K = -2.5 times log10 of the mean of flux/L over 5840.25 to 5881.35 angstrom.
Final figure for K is 0.046 mag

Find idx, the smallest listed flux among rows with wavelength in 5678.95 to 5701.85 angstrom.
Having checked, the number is 13.71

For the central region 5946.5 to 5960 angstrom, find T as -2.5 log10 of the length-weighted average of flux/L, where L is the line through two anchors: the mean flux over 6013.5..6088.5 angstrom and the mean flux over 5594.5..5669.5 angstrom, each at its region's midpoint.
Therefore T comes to 0.222 mag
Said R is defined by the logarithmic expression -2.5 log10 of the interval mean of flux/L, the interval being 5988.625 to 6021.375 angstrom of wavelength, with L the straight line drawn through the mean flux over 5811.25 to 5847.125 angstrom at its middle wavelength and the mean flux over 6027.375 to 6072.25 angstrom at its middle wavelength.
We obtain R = 0.12 mag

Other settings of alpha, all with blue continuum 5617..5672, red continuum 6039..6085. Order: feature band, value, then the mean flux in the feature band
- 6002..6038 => 0.073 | 14.6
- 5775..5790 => -0.140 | 15.9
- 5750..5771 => -0.185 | 16.4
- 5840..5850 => -0.110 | 16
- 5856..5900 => 0.387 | 10.2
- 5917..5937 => 0.312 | 11.3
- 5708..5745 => -0.175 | 16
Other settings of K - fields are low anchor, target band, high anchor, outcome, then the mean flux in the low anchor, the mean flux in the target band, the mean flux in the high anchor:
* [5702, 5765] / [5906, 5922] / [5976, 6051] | 0.410 mag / 16.1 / 10.3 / 14.4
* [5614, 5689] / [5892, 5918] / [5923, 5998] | 0.450 mag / 13.3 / 8.26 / 12.3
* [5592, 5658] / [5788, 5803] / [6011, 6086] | -0.245 mag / 12.9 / 17.5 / 15.5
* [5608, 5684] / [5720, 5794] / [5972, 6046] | -0.197 mag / 13.1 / 16.1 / 14.1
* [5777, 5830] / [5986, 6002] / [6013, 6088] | 0.162 mag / 16.9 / 13.7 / 15.6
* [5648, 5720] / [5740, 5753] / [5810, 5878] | -0.113 mag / 14.4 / 16.2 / 14.8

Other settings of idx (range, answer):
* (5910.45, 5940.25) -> 9.046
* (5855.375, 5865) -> 12.73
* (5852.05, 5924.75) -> 4.784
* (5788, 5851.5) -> 13.48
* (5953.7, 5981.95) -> 11.33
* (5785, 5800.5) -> 16.13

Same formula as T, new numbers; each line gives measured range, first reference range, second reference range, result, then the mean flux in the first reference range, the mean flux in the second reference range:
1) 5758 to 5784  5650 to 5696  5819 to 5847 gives -0.04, 13.9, 15.7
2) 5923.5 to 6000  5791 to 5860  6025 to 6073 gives 0.27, 16.4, 15.6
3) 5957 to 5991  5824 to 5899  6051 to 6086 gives 0.16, 12.5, 16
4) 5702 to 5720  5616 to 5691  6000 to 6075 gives -0.15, 13.3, 15.2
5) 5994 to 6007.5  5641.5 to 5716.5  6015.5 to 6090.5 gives 0.09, 14.2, 15.7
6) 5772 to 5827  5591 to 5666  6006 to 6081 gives -0.20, 13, 15.4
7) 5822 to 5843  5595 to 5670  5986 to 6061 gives -0.13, 12.9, 14.8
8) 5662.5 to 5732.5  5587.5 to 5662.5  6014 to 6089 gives -0.10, 13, 15.6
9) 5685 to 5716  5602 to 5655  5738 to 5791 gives -0.04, 12.9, 16.1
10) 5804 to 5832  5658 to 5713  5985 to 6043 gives -0.18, 14.3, 14.4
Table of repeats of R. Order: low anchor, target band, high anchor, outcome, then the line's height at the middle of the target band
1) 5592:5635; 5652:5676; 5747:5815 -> 0.040 mag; 14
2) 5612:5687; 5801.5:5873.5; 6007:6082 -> -0.094 mag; 14.3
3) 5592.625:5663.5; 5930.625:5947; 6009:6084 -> 0.224 mag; 14.8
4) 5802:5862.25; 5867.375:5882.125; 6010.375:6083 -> 0.309 mag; 15.9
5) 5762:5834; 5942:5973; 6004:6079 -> 0.264 mag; 15.7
